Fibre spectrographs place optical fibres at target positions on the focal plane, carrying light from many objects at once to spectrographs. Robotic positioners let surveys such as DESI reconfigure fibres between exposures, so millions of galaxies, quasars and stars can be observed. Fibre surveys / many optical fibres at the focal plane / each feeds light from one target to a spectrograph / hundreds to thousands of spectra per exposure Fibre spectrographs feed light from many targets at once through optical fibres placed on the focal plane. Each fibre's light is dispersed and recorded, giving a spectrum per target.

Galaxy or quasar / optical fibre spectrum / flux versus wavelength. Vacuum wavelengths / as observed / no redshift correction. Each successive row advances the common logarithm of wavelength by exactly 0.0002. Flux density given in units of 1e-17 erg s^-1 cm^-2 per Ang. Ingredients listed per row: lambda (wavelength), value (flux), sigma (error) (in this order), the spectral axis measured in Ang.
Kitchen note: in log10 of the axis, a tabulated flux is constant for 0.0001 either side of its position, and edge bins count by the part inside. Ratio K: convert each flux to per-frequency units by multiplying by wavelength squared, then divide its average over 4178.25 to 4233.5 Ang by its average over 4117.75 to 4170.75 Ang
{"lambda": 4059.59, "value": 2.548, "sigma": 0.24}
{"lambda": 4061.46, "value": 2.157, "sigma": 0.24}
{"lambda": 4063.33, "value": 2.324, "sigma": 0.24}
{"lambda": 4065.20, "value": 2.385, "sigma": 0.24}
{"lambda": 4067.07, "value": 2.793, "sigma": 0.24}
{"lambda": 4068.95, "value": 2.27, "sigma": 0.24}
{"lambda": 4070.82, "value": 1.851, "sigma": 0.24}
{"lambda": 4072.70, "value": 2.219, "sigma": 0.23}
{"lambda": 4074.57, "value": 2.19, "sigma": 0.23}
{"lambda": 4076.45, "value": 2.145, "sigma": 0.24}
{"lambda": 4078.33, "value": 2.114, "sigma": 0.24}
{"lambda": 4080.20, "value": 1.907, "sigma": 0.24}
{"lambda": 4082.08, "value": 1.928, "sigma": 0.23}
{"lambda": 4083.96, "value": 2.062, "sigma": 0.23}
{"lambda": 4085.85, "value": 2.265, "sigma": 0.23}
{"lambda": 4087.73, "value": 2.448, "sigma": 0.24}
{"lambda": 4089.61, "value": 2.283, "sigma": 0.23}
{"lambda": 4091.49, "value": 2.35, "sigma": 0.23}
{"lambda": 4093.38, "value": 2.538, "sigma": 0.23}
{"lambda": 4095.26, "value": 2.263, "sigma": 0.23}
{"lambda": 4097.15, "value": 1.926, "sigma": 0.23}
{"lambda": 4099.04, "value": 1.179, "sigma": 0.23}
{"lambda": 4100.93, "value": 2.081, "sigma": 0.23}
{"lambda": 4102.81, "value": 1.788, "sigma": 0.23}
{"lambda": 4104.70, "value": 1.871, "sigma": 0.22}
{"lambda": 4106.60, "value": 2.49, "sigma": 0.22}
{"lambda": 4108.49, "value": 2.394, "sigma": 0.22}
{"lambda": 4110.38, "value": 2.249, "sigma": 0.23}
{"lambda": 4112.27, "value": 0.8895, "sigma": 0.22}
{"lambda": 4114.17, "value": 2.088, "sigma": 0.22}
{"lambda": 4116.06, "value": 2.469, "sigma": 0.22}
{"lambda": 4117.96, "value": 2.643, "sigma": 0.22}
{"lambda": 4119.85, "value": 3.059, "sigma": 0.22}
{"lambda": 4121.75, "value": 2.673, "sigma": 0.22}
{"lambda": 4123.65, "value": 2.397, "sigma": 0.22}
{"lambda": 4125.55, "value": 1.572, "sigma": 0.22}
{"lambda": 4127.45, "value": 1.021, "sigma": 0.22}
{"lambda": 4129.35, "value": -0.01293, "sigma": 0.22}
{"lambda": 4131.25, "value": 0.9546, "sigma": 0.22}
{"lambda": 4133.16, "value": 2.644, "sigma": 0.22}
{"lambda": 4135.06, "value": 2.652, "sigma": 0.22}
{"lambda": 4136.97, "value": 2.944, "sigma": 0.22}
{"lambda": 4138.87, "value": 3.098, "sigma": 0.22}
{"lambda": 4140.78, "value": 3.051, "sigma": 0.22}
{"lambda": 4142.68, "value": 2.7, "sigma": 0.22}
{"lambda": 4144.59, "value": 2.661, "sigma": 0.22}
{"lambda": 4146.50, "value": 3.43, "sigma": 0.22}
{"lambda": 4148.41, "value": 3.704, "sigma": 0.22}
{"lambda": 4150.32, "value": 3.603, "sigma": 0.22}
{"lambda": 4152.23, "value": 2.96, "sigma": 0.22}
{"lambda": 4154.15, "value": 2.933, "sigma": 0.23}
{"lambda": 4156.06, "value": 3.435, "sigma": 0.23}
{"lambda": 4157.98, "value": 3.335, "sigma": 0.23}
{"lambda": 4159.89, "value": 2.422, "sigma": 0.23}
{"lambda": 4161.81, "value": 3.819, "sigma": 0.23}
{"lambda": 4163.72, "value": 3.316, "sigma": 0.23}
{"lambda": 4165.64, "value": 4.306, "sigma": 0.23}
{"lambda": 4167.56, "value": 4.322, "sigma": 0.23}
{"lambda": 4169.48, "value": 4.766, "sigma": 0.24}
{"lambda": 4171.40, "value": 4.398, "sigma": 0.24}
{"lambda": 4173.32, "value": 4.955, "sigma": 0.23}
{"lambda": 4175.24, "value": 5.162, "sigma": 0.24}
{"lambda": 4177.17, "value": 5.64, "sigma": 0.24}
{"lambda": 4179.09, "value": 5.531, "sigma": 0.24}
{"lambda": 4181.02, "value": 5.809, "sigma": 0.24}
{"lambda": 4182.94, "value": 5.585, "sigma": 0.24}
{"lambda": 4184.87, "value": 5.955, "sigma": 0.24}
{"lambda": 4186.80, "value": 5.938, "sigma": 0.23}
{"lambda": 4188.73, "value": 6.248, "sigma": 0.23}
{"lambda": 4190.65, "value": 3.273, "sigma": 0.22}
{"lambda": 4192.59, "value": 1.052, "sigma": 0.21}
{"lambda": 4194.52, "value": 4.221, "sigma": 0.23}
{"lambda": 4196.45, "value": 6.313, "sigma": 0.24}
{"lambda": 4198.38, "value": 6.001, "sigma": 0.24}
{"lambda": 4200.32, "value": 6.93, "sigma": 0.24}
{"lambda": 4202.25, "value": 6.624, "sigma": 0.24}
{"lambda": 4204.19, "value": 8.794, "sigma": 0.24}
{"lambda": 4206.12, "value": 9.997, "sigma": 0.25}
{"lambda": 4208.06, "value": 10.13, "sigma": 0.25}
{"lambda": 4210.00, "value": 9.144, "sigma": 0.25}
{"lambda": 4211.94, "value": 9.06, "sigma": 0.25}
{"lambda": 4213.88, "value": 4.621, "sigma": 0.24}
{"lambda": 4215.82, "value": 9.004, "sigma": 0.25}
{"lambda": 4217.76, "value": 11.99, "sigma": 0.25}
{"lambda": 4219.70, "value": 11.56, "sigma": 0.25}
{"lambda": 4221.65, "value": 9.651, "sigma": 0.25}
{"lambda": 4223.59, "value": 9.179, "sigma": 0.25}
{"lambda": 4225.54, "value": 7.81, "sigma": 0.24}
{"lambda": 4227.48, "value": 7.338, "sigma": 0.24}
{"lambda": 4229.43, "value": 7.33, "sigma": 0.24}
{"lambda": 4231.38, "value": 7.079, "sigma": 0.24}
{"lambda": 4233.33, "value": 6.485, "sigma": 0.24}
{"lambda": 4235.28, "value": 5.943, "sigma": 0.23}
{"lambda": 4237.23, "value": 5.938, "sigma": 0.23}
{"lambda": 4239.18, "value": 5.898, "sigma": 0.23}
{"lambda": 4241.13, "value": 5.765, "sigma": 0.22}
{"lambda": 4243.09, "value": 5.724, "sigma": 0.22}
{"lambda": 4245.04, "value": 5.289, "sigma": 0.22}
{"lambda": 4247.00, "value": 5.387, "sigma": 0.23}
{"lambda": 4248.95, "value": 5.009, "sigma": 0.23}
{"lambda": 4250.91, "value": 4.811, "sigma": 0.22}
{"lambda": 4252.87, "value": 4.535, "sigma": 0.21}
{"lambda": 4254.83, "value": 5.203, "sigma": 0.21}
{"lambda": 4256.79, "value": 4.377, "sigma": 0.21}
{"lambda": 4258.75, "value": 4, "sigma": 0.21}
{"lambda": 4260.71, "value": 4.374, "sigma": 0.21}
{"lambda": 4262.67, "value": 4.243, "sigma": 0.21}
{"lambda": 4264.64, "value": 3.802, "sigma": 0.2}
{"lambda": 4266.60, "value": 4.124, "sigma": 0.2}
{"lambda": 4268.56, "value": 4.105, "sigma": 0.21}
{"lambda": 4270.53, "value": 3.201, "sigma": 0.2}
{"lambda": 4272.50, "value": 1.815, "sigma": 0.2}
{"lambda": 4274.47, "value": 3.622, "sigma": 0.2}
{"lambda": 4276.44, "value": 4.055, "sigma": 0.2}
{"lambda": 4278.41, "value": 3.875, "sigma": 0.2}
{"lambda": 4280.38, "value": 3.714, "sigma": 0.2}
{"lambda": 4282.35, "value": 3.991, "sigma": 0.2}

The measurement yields 2.6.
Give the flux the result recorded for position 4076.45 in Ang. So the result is 2.145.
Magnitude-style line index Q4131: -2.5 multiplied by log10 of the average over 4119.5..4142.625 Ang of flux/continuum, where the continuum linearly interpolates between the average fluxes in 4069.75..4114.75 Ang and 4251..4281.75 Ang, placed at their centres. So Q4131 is 0.15 mag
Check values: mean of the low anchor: 2.06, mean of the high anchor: 3.96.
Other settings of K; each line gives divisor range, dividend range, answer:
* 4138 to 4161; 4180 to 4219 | 2.26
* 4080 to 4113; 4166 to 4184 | 2.57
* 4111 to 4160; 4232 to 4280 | 1.95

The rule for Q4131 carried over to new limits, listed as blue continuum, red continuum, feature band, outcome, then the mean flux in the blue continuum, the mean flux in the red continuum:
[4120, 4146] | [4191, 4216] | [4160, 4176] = 0.08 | 2.23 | 6.91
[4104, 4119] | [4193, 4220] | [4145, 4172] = 0.36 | 2.15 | 7.95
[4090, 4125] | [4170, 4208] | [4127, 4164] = 0.39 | 2.18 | 5.8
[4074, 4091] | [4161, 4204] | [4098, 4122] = 0.36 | 2.15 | 5.08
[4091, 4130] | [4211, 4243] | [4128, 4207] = 0.17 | 2.01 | 7.73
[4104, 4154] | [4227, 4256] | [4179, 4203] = -0.24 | 2.4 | 5.81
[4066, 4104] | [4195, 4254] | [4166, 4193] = 0.13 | 2.13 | 7.28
